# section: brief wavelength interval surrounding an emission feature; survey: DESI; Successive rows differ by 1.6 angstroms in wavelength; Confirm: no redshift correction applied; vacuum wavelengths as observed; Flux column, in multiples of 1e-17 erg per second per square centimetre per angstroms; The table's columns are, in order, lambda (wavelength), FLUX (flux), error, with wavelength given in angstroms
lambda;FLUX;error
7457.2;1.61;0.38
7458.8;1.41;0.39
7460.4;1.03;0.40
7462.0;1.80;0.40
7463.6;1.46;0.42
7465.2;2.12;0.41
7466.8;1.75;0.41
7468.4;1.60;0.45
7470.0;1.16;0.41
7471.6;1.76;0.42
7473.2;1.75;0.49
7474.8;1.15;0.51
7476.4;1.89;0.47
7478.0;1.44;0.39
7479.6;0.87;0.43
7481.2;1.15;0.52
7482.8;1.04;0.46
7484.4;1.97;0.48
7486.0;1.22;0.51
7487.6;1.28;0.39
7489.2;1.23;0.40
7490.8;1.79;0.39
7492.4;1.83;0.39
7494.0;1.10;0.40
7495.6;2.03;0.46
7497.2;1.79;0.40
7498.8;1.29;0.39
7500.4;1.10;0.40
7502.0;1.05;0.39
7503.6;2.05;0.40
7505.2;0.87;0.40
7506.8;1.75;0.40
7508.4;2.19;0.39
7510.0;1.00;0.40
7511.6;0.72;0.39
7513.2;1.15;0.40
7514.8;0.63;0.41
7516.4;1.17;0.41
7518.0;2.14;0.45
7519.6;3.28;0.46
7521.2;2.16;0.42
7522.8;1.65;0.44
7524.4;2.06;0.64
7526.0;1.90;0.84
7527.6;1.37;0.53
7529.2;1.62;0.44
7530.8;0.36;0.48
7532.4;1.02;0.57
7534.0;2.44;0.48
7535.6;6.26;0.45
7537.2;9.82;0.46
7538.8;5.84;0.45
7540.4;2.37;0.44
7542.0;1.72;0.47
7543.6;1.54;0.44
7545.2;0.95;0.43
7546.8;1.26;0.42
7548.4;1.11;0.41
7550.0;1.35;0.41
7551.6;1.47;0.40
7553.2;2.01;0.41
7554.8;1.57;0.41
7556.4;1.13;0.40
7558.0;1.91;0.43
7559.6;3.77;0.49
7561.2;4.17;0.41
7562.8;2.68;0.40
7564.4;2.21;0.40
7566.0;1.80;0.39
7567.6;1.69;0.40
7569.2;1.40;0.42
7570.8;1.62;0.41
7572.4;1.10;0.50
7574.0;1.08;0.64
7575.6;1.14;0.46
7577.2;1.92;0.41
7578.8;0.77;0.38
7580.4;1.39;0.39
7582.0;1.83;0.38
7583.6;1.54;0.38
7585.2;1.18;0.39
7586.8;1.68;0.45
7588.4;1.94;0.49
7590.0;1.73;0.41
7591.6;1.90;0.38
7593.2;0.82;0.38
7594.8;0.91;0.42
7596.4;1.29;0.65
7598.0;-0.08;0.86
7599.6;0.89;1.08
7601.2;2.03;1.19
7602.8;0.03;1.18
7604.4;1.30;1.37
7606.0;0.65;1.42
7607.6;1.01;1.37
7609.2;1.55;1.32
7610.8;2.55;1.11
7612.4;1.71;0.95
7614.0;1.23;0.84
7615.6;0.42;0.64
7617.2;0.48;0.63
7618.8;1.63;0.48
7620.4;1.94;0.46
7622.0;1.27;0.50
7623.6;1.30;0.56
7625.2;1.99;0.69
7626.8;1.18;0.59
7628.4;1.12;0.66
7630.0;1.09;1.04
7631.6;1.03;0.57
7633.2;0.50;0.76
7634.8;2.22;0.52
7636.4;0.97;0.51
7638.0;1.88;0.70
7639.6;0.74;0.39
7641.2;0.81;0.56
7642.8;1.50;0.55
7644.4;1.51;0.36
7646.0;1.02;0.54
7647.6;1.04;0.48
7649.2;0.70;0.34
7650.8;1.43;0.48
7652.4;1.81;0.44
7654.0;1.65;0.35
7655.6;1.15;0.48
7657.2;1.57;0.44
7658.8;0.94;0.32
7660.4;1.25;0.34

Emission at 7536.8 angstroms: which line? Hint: H-alpha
